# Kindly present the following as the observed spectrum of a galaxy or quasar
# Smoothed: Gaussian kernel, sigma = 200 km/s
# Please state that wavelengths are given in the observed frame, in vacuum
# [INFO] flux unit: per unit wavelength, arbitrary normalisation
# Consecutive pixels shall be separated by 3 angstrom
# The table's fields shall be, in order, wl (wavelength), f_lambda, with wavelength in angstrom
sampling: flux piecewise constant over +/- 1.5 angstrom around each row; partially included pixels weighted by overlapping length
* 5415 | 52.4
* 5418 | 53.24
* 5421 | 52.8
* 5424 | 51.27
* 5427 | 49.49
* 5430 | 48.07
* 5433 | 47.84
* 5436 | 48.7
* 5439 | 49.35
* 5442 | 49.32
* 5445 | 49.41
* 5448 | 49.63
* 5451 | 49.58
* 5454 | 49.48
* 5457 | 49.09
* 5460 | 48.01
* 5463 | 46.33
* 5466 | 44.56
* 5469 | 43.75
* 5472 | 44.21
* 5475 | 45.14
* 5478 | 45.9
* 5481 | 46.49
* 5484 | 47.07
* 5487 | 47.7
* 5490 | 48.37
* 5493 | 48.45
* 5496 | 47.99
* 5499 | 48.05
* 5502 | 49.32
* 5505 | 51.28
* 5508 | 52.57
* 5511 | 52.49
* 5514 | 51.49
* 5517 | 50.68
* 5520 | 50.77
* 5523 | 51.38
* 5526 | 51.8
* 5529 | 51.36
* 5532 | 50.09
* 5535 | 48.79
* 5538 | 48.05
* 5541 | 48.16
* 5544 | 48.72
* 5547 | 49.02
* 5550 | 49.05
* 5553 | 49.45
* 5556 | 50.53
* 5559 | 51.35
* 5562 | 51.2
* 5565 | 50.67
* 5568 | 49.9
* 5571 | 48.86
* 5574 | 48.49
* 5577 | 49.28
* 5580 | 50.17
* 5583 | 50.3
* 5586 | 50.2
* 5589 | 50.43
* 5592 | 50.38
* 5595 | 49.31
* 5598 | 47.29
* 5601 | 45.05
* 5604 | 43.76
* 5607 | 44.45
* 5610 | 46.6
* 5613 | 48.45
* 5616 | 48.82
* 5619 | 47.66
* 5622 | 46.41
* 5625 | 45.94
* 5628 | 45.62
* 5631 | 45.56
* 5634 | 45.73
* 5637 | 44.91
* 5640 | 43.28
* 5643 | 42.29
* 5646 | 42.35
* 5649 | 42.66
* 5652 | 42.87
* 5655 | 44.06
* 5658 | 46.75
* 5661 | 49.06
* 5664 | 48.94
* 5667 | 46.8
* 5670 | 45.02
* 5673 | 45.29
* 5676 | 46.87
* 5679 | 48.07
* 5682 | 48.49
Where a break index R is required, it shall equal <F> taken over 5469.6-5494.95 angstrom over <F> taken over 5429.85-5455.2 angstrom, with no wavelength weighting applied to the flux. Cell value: 0.9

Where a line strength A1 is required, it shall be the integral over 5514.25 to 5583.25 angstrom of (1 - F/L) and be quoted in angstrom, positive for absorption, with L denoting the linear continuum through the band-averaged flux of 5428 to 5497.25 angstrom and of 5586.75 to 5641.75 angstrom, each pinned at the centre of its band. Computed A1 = -4.2 angstrom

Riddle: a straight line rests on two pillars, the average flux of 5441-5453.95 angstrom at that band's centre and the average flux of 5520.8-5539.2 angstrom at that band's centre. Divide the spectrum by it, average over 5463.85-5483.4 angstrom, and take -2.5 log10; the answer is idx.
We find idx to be 0.105 mag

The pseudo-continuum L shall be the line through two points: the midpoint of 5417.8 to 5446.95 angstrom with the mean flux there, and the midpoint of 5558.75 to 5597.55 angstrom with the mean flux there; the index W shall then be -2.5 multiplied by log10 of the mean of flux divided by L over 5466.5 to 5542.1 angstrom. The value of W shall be 0.02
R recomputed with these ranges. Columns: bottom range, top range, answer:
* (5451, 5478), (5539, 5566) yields 1.07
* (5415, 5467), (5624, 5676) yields 0.92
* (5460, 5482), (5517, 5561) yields 1.10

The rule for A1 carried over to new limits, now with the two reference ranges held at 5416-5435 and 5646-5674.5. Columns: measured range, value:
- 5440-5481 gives 2.0 angstrom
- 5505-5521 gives -1.0 angstrom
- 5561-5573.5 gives -0.7 angstrom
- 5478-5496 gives 0.6 angstrom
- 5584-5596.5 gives -0.8 angstrom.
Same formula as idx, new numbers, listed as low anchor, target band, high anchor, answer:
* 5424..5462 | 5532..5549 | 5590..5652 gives -0.03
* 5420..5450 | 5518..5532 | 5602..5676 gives -0.07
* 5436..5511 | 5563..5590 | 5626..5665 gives -0.08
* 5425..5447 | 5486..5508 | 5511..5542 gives 0.02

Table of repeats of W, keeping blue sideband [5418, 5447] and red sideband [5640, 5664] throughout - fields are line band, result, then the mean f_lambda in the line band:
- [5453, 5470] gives 0.050 mag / 46.9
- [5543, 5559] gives -0.059 mag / 49.6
